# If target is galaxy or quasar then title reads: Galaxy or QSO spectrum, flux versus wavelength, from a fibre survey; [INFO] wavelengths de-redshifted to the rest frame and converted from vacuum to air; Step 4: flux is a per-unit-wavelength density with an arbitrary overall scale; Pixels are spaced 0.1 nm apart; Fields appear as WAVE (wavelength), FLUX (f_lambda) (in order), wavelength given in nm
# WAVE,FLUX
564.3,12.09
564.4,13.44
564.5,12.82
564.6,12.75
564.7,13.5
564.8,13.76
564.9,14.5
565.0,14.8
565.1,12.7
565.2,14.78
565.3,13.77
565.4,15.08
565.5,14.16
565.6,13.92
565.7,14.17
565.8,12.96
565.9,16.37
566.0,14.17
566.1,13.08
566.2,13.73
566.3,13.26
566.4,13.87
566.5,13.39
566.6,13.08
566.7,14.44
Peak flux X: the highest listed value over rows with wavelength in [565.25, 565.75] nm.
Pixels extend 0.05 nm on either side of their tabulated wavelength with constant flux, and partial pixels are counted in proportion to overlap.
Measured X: 15.08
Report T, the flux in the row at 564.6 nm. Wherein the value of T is 12.75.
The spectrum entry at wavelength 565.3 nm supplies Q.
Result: 13.77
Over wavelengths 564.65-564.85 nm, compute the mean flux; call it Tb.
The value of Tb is 13.6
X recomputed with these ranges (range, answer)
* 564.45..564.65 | 12.82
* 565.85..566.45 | 16.37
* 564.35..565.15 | 14.8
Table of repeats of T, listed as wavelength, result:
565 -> 14.8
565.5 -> 14.16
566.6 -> 13.08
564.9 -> 14.5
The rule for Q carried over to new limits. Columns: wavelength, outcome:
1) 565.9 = 16.37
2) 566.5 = 13.39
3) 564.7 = 13.5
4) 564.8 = 13.76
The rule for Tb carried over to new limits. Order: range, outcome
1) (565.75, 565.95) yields 14.7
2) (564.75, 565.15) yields 13.9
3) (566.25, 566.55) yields 13.5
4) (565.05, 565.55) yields 14.1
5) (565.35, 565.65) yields 14.4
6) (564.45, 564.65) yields 12.8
